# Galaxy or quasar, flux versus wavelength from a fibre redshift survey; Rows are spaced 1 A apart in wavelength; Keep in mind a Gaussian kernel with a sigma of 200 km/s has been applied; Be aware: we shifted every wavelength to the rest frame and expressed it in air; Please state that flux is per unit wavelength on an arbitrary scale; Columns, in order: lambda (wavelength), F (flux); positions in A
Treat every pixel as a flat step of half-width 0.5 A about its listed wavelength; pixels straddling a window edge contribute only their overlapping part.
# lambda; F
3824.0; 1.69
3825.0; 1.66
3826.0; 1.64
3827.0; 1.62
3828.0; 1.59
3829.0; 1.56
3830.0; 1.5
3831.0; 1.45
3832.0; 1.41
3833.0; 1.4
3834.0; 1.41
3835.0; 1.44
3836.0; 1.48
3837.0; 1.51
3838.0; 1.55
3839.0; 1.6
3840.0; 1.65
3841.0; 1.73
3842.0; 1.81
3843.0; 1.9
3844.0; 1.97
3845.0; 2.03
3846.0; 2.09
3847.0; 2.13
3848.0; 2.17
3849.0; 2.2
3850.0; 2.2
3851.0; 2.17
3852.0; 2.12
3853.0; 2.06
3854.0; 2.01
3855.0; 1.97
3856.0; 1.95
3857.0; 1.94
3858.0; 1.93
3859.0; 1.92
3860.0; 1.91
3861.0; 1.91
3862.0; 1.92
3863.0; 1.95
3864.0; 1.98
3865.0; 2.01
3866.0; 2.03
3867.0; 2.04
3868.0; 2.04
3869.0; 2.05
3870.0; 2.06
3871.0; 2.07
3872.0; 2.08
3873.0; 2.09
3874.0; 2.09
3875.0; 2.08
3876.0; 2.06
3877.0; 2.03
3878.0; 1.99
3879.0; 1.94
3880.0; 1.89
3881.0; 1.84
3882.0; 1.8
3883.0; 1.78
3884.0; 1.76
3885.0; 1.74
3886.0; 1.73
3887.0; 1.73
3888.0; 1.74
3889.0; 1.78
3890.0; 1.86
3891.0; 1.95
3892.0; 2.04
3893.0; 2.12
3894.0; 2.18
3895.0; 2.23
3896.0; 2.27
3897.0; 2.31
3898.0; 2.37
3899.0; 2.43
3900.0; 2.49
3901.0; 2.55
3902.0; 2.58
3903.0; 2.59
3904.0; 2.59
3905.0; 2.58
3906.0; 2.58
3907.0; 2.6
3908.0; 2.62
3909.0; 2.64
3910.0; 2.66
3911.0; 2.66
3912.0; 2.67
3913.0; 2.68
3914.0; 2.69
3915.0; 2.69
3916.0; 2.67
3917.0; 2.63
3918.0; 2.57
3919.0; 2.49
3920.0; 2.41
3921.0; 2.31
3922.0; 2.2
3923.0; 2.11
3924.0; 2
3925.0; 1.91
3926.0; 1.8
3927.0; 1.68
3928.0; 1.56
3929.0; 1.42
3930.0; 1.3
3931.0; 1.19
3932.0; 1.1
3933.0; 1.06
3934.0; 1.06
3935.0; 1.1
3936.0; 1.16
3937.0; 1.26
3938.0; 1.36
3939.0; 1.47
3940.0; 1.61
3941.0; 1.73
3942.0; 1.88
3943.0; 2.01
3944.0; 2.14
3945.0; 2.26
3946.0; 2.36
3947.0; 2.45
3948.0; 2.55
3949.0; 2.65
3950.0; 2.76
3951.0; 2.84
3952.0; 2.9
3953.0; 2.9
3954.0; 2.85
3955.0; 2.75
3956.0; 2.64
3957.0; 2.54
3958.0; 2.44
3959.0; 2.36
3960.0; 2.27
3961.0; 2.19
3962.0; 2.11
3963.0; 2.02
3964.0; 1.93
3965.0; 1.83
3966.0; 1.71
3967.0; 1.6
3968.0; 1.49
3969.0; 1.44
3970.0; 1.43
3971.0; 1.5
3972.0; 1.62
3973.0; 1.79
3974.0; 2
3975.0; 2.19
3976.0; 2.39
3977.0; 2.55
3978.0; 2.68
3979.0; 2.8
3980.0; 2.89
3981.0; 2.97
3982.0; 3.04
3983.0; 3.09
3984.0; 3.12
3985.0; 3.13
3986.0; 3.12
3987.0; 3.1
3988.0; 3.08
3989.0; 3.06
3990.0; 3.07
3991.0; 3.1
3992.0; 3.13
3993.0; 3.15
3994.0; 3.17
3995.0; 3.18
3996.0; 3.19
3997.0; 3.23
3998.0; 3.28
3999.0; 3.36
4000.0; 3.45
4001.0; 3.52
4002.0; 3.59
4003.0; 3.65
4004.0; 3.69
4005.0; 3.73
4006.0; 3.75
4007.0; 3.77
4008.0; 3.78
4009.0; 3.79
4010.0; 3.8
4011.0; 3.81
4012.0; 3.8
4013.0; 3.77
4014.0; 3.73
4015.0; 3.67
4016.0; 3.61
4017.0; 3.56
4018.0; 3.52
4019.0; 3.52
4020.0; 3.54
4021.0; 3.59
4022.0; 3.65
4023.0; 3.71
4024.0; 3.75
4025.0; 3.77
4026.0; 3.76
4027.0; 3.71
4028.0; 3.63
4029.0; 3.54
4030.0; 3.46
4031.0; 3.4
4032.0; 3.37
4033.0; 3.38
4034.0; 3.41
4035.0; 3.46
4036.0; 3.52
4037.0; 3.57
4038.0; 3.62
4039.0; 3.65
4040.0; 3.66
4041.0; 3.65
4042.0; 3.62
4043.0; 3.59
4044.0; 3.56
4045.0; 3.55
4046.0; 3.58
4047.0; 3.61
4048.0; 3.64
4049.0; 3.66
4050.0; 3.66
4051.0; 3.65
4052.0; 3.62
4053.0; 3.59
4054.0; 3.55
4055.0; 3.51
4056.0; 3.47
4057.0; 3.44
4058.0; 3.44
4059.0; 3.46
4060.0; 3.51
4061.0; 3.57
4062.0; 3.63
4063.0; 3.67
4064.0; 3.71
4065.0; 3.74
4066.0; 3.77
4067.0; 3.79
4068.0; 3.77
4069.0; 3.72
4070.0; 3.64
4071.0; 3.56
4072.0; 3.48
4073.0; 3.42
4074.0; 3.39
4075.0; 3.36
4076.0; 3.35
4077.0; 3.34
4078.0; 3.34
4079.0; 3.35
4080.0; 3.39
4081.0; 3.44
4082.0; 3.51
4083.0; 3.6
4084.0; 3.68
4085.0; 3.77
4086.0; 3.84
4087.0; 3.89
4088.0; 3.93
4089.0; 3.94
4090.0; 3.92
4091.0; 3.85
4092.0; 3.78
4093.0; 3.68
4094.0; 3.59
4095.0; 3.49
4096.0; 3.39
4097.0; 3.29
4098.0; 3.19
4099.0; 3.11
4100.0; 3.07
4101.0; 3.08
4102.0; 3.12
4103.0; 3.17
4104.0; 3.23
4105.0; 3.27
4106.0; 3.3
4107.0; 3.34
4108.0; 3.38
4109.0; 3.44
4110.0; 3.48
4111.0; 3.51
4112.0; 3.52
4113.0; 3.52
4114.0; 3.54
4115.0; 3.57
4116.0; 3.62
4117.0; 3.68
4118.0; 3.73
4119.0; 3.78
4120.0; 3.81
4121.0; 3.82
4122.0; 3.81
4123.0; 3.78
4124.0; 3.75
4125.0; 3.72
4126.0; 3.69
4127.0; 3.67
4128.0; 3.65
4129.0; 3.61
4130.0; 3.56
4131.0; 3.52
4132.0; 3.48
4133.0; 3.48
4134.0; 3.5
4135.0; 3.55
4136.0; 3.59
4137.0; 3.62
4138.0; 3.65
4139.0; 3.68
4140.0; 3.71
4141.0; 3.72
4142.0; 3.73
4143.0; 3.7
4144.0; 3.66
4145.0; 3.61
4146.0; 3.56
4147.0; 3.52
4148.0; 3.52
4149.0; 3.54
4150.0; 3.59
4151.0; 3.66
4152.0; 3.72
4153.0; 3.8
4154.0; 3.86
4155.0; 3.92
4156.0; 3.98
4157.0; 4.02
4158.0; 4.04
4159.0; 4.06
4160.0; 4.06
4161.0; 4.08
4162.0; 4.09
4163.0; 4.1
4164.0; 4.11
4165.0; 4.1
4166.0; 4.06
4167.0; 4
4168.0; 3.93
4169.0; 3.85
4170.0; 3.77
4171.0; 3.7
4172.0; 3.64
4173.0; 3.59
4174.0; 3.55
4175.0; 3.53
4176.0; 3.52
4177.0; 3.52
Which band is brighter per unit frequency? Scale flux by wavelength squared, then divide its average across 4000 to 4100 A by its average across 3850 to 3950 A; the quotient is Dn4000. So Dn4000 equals 1.9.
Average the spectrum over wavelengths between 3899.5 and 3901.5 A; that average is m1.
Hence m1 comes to 2.52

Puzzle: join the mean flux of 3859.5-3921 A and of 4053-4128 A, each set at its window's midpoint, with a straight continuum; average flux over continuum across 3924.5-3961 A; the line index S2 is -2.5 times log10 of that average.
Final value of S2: 0.283 mag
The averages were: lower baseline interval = 2.21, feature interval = 1.98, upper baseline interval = 3.55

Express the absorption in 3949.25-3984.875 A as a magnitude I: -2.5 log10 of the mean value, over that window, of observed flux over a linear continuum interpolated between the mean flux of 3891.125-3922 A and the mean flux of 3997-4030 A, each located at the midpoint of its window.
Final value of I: 0.32 mag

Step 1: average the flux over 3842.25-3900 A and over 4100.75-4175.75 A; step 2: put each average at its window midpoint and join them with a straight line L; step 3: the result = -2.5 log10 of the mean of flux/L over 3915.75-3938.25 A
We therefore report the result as 0.32 mag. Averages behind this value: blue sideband 2.01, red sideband 3.67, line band 1.75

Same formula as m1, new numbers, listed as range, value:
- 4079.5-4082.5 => 3.45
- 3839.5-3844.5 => 1.81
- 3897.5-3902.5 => 2.48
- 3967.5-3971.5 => 1.46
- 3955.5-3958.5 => 2.54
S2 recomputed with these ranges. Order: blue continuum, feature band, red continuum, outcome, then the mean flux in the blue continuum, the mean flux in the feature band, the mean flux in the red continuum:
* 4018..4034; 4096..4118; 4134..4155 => 0.08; 3.58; 3.36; 3.65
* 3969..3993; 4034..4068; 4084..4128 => -0.14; 2.63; 3.6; 3.56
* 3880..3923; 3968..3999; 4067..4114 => 0.05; 2.3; 2.71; 3.49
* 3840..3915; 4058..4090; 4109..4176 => -0.09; 2.13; 3.6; 3.72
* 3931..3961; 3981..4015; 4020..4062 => -0.17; 2.07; 3.4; 3.57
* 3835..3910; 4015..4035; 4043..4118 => -0.14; 2.05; 3.57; 3.53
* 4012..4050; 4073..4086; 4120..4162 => 0.05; 3.6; 3.47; 3.72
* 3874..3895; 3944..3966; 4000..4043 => 0.15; 1.91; 2.43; 3.63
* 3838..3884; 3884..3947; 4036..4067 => 0.17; 1.97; 2.07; 3.6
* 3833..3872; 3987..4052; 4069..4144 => -0.18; 1.91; 3.54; 3.55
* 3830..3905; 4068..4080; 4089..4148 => -0.06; 1.97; 3.46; 3.55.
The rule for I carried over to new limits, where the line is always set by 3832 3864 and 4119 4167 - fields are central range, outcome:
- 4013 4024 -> -0.220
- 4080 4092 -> -0.108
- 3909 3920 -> -0.150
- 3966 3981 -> 0.291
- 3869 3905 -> 0.016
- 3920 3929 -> 0.209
